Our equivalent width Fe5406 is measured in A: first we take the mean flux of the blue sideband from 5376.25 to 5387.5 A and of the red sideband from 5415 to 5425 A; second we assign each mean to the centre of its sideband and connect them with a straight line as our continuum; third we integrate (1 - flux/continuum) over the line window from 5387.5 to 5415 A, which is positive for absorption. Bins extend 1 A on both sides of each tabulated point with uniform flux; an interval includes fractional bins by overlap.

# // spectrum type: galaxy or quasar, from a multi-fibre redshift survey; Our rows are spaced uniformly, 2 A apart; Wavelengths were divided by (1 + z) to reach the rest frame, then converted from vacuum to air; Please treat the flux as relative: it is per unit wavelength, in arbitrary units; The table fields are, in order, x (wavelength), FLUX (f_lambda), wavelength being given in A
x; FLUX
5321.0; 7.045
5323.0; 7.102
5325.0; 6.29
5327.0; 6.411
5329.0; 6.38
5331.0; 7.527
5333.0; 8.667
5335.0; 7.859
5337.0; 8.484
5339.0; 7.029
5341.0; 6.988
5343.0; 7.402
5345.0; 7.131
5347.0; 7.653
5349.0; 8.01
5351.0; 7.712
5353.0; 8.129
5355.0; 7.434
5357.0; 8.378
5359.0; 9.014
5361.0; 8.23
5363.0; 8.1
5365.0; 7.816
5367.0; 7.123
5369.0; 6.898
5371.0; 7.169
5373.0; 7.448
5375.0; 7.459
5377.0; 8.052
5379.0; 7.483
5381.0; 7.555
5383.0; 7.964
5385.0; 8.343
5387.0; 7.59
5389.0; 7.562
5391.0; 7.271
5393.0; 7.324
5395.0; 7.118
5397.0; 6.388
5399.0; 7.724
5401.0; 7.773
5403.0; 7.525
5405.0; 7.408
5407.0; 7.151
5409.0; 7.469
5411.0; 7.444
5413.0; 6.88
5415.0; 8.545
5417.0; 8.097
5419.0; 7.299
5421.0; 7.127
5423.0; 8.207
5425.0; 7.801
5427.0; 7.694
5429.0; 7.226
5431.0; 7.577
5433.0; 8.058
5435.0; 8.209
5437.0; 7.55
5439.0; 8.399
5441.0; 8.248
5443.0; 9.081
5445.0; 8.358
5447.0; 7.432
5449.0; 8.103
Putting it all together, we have 1.58 A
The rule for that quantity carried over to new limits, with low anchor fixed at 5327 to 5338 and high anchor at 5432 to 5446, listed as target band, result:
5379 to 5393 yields 0.52 A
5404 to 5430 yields 1.85 A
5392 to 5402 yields 0.95 A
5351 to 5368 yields -0.43 A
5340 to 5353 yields 0.35 A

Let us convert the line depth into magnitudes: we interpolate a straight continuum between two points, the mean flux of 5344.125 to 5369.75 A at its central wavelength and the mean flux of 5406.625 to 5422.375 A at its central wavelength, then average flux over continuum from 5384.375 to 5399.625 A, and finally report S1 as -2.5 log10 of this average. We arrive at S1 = 0.04 mag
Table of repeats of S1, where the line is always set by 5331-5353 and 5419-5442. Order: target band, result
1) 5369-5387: 0.02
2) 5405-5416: 0.04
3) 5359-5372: 0.01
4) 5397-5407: 0.05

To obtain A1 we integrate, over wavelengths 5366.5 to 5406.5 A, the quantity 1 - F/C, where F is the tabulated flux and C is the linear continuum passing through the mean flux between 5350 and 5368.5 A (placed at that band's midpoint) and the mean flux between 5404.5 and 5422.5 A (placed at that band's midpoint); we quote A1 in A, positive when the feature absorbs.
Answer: 1.4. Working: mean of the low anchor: 7.96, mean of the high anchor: 7.51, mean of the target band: 7.46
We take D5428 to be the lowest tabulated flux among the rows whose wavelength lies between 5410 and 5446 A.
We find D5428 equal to 6.88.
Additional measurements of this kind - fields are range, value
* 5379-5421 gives 6.388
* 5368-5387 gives 6.898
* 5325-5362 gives 6.29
